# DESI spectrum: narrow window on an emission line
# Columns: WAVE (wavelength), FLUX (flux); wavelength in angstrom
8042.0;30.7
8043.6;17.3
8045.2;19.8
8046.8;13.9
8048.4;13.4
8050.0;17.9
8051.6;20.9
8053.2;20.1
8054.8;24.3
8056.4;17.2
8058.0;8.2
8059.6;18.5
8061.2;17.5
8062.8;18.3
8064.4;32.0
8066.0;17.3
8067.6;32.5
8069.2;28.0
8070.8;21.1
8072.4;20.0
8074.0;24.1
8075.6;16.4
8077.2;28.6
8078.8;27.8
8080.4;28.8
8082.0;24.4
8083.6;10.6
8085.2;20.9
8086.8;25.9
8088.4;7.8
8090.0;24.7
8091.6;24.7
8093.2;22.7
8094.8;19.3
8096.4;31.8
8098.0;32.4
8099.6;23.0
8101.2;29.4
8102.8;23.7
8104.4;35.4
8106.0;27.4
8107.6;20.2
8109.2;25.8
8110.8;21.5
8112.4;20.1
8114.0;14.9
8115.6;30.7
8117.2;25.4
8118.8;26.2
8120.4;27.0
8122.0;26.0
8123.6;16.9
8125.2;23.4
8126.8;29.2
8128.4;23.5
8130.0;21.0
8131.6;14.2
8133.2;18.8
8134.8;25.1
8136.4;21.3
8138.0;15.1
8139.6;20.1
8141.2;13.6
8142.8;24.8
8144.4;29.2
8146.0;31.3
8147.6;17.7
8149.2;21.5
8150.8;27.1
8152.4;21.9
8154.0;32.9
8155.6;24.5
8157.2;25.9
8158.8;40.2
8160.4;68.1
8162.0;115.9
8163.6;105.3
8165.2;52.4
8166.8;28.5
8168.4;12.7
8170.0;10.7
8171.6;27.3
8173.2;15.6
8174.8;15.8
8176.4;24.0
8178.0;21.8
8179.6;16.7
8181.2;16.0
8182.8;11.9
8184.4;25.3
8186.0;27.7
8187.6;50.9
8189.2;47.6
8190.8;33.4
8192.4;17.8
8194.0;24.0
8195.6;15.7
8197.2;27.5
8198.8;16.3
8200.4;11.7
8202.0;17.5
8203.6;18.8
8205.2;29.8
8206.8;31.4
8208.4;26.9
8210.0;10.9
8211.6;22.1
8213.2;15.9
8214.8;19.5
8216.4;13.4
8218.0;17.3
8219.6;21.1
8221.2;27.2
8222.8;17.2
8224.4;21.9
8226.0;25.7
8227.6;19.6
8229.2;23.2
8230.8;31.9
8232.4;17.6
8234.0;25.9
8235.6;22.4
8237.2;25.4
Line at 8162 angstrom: H-alpha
